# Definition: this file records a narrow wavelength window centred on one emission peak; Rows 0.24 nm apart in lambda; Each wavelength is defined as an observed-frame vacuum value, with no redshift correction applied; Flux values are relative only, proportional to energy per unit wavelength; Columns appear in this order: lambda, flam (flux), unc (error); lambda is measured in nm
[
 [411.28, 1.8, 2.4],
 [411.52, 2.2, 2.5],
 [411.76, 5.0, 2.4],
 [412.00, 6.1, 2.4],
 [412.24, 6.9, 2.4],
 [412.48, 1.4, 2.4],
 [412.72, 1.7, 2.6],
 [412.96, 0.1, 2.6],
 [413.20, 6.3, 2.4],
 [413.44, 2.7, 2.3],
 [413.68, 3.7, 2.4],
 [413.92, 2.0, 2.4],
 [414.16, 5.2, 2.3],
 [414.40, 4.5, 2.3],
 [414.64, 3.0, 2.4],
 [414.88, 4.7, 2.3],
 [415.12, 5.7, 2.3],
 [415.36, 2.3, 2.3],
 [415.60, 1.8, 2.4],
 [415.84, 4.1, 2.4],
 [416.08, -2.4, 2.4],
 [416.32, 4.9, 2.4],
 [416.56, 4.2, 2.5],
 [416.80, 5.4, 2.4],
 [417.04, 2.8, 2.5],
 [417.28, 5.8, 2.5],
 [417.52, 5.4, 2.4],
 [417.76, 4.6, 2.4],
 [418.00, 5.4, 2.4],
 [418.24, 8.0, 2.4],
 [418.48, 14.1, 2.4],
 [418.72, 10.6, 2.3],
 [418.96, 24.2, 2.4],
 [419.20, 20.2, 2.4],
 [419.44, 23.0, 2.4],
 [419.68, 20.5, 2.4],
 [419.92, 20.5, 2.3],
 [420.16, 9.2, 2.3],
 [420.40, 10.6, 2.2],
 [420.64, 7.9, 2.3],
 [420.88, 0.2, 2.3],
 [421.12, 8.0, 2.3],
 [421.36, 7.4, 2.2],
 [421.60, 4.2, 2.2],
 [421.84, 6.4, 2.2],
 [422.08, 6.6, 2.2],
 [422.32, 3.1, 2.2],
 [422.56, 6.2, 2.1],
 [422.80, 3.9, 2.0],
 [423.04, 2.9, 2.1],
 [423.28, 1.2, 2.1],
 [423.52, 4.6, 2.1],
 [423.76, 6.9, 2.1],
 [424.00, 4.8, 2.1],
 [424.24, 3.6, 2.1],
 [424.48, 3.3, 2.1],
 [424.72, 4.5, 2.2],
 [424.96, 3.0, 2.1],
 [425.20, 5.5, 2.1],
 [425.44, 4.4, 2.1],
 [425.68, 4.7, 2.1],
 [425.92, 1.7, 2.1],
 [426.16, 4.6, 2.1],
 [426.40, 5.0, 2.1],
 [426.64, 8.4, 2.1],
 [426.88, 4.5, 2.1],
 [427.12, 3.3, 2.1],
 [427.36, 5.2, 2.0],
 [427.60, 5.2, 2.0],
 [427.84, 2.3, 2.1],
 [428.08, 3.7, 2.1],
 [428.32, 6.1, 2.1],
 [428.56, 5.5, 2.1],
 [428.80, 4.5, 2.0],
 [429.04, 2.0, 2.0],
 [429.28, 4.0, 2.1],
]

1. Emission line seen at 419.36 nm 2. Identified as C IV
